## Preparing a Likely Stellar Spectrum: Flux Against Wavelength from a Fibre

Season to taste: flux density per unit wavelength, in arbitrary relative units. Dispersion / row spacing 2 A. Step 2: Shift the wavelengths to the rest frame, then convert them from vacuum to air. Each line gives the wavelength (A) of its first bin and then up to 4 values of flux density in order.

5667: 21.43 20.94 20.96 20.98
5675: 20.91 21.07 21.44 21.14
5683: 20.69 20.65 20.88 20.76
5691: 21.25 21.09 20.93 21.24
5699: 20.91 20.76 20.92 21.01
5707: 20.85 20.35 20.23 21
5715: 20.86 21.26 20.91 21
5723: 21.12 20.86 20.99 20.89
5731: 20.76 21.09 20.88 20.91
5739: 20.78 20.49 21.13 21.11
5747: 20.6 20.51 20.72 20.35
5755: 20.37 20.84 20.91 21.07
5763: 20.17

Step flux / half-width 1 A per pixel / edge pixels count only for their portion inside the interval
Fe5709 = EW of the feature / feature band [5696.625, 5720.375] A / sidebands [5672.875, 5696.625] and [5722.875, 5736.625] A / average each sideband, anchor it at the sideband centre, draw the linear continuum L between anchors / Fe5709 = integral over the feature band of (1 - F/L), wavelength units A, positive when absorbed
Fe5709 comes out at 0.12 A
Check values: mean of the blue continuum 21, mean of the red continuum 20.9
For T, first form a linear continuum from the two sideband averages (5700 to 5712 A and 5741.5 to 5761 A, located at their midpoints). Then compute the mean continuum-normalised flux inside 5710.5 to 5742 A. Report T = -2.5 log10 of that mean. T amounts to -0.01 mag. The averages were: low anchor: 20.7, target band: 20.9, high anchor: 20.7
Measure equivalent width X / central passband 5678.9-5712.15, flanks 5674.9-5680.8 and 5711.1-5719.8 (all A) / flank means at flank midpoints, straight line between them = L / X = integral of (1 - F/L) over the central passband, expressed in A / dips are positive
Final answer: 0.3 A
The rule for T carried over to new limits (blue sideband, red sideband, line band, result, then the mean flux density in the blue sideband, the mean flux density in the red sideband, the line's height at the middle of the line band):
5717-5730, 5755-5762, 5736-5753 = 0.008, 21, 20.9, 20.9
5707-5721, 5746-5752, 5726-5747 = -0.011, 20.8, 20.6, 20.7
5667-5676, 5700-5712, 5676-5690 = -0.003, 21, 20.7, 20.9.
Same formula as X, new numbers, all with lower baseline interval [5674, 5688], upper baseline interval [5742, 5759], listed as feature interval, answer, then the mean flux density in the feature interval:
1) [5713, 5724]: -0.10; 21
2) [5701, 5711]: 0.07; 20.7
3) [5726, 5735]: -0.06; 20.9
